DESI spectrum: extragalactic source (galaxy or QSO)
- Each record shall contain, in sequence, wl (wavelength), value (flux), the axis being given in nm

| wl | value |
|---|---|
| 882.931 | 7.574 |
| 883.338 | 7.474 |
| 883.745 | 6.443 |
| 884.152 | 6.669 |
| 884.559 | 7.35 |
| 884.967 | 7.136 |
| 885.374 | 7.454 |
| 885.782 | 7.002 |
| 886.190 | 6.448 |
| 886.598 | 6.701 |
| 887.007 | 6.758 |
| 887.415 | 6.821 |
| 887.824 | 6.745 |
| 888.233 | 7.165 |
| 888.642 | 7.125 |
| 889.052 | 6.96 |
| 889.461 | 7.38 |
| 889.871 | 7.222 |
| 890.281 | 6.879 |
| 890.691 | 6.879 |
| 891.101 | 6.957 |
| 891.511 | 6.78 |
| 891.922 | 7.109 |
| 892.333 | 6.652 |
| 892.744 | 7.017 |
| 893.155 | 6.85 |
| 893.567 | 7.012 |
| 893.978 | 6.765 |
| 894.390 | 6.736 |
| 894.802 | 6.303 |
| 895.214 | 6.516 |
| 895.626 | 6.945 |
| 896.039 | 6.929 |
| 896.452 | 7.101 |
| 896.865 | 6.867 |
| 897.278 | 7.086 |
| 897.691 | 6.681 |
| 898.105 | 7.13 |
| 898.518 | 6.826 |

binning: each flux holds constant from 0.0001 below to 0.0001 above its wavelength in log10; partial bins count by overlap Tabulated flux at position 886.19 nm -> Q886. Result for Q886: 6.448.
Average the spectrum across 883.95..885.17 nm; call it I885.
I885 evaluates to 7.05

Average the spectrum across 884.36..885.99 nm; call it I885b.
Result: 7.23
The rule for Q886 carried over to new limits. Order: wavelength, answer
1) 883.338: 7.474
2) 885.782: 7.002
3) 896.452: 7.101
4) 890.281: 6.879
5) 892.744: 7.017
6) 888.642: 7.125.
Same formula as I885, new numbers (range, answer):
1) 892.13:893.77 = 6.88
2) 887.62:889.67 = 7.07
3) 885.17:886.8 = 6.9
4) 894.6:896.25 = 6.67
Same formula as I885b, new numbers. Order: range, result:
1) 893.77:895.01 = 6.6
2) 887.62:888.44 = 6.96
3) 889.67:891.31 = 6.99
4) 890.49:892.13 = 6.93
